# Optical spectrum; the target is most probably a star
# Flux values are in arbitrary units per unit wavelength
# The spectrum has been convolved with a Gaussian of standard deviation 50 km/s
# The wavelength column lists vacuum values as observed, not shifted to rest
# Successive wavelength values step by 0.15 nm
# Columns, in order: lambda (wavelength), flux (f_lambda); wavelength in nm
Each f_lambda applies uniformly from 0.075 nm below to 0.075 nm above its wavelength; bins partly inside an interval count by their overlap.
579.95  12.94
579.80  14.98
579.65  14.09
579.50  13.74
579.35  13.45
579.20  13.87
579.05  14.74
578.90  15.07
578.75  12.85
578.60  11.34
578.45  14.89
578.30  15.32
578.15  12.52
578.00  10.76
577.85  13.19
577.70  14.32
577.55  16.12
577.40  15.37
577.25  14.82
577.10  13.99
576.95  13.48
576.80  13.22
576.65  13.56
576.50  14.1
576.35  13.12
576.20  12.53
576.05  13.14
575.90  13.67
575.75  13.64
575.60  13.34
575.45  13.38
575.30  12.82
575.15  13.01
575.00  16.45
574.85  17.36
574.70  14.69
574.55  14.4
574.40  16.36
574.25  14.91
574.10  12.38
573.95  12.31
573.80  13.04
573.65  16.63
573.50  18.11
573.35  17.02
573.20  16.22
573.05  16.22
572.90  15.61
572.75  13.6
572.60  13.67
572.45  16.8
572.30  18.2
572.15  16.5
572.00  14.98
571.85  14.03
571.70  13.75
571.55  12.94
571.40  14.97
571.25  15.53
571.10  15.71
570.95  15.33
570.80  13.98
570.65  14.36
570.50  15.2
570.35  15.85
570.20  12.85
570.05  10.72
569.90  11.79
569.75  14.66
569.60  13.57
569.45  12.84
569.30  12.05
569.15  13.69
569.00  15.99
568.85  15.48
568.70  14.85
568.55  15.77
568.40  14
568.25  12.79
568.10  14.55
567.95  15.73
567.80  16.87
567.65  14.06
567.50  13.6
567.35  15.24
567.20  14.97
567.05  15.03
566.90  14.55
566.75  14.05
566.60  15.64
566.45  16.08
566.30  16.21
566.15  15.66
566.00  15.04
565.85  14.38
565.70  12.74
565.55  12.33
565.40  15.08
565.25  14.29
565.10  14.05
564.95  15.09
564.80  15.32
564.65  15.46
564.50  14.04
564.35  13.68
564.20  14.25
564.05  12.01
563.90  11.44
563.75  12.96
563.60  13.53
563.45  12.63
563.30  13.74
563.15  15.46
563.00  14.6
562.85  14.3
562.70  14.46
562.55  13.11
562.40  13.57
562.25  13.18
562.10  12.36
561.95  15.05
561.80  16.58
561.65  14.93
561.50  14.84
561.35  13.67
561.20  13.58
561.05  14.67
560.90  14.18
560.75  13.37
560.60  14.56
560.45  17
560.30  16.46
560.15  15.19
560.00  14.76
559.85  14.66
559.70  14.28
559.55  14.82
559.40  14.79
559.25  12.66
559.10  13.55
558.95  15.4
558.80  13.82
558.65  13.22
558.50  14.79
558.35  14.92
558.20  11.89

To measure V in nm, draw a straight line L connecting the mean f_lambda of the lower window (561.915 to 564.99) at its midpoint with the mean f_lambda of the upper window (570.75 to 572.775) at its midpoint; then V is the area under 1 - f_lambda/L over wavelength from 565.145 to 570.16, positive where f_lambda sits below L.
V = 0.02 nm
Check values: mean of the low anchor 13.8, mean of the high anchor 15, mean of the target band 14.4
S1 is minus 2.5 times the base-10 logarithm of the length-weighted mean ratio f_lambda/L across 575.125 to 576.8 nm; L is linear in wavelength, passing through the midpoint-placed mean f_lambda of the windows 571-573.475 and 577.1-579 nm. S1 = 0.09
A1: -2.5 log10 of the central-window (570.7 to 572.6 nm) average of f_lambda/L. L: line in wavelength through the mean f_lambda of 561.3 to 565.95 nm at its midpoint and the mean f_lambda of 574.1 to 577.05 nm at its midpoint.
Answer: -0.09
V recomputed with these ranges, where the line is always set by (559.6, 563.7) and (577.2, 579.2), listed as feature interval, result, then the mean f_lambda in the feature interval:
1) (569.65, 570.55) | 0.04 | 13.5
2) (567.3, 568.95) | -0.07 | 14.8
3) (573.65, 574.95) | -0.05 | 14.6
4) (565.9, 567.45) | -0.10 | 15.2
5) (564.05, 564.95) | 0.00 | 14.4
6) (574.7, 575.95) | -0.02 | 14.2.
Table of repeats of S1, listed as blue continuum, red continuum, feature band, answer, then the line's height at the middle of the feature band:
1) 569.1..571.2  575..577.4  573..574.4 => -0.12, 13.7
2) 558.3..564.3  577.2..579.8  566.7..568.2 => -0.06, 14.1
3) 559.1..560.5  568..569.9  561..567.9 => 0.01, 14.5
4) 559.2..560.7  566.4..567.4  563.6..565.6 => 0.09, 15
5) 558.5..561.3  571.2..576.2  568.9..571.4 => 0.05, 14.7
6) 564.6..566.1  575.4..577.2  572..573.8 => -0.17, 13.7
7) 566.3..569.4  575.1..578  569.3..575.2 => -0.04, 14.2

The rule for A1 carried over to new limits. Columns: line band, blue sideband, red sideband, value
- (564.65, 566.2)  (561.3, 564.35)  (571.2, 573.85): -0.012 mag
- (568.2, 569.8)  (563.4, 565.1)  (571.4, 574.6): 0.023 mag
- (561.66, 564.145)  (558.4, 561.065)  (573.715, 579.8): 0.056 mag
